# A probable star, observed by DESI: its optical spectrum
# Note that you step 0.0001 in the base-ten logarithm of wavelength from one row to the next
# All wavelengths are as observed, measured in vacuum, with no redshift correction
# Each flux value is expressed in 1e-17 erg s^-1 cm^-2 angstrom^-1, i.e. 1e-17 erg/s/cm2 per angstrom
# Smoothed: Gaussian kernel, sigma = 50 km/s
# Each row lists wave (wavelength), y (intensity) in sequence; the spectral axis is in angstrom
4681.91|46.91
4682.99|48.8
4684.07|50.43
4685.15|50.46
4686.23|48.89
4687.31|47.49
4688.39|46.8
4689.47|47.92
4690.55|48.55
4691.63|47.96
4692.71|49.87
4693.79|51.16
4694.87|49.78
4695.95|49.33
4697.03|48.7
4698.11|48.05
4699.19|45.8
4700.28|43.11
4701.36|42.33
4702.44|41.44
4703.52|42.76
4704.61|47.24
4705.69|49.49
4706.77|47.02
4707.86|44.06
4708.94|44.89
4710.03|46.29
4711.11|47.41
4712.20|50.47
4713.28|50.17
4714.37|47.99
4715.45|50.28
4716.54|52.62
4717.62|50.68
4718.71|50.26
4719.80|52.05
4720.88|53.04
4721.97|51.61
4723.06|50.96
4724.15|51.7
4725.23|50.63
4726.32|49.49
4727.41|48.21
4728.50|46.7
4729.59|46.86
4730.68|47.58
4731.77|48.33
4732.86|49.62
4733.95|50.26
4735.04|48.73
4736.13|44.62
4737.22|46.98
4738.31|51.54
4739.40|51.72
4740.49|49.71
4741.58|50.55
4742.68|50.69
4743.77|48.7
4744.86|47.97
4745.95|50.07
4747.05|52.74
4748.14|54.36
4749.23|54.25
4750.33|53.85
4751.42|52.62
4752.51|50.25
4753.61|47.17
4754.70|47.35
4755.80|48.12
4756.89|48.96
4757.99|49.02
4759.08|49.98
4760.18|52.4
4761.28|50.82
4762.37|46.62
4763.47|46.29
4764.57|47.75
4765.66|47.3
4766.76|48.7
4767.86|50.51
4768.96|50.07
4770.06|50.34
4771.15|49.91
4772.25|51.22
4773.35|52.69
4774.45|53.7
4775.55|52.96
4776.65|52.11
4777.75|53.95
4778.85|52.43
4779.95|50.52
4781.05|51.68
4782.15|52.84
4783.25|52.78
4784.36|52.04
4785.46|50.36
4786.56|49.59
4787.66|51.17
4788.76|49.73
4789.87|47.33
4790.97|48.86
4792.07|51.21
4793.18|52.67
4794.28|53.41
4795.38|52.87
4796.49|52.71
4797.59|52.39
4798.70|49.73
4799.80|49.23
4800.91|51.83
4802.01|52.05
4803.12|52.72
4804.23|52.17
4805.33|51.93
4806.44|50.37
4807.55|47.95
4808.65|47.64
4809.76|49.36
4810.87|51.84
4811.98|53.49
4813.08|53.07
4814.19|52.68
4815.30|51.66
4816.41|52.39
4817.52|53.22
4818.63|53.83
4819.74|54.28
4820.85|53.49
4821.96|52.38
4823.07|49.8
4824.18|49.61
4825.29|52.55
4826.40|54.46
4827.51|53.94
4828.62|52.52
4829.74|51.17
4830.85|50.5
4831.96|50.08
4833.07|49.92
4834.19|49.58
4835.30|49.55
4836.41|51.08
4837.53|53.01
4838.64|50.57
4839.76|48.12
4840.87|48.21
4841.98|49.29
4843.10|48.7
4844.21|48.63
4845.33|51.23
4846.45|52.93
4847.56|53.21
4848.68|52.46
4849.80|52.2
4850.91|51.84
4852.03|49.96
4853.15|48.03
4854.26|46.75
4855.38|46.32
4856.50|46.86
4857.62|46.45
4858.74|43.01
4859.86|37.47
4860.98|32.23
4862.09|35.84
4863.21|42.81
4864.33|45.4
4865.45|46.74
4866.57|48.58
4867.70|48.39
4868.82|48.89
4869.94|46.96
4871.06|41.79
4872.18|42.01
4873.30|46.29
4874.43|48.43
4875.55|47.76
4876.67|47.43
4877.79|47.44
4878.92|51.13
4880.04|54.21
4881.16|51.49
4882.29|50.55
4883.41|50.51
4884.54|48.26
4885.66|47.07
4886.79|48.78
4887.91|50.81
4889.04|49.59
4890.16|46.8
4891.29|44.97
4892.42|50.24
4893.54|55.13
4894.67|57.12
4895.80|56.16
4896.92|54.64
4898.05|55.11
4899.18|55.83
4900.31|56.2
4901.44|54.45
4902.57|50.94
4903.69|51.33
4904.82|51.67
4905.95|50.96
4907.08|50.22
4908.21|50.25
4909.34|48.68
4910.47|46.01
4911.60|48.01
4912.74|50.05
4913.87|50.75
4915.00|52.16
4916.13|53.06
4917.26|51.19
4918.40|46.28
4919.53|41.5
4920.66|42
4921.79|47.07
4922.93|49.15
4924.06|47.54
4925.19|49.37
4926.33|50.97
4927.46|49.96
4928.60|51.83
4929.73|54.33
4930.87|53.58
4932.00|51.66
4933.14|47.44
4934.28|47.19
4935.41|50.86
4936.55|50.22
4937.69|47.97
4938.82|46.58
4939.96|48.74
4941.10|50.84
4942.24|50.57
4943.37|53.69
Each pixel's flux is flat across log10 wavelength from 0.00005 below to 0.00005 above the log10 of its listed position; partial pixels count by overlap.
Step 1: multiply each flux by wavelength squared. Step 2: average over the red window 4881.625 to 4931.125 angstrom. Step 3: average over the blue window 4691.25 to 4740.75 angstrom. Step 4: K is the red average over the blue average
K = 1.13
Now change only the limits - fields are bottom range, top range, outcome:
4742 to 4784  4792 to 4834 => 1.04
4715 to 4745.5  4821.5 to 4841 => 1.07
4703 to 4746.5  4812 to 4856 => 1.09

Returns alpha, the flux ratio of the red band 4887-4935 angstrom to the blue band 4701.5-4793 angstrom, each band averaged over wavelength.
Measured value 1.0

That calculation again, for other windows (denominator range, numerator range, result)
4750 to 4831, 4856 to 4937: 0.96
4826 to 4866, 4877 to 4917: 1.06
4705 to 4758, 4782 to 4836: 1.04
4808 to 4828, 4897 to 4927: 0.96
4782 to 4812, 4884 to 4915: 1.00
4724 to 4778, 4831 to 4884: 0.96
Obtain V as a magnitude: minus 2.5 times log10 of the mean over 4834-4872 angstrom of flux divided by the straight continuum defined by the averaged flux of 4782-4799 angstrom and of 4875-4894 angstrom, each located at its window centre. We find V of 0.06 mag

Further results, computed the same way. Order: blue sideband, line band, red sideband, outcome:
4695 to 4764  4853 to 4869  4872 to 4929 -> 0.133 mag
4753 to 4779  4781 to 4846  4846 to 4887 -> -0.056 mag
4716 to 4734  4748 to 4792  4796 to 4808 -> 0.004 mag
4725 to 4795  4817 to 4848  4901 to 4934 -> -0.028 mag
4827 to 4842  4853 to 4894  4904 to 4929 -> 0.069 mag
